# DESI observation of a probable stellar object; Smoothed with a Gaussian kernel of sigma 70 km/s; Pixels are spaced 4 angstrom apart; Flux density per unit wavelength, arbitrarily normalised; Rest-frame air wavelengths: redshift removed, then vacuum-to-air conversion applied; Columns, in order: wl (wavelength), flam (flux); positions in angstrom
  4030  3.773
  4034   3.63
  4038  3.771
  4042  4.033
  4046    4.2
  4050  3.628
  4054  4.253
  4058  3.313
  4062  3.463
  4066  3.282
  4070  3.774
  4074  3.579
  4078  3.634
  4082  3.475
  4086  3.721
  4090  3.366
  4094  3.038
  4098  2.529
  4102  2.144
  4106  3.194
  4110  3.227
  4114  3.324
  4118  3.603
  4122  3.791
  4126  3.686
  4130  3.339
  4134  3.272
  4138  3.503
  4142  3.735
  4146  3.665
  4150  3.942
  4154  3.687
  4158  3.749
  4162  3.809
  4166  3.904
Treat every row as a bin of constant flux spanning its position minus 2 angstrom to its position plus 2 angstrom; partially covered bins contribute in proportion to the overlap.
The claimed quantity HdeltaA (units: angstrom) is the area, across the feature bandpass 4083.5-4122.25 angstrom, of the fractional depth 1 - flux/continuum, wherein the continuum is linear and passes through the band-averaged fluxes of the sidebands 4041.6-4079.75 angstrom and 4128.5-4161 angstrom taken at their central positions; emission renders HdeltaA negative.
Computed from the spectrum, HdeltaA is 5.20 angstrom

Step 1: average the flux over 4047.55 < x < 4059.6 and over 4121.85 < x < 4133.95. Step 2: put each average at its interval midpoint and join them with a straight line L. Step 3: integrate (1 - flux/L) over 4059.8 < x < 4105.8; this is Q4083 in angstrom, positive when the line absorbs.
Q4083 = 5.0 angstrom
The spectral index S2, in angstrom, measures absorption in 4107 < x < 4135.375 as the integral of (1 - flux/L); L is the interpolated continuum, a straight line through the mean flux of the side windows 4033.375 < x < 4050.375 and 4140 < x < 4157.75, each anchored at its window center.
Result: 2.50 angstrom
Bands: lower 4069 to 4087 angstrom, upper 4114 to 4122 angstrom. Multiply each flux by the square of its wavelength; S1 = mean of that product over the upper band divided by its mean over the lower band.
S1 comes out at 1.01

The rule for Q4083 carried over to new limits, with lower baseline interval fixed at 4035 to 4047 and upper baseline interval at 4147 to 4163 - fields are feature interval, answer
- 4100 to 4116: 3.7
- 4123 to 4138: 1.4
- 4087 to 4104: 4.6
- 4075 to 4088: 1.0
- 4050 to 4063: 0.8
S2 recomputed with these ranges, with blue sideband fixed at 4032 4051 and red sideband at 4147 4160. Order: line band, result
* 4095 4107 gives 3.8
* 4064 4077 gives 1.0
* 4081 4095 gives 1.5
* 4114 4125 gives 0.5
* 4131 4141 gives 1.0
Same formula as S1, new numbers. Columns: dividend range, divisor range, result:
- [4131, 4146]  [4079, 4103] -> 1.16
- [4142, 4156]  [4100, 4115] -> 1.30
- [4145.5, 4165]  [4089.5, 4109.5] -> 1.37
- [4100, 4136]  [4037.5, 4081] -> 0.91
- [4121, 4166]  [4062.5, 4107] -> 1.16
